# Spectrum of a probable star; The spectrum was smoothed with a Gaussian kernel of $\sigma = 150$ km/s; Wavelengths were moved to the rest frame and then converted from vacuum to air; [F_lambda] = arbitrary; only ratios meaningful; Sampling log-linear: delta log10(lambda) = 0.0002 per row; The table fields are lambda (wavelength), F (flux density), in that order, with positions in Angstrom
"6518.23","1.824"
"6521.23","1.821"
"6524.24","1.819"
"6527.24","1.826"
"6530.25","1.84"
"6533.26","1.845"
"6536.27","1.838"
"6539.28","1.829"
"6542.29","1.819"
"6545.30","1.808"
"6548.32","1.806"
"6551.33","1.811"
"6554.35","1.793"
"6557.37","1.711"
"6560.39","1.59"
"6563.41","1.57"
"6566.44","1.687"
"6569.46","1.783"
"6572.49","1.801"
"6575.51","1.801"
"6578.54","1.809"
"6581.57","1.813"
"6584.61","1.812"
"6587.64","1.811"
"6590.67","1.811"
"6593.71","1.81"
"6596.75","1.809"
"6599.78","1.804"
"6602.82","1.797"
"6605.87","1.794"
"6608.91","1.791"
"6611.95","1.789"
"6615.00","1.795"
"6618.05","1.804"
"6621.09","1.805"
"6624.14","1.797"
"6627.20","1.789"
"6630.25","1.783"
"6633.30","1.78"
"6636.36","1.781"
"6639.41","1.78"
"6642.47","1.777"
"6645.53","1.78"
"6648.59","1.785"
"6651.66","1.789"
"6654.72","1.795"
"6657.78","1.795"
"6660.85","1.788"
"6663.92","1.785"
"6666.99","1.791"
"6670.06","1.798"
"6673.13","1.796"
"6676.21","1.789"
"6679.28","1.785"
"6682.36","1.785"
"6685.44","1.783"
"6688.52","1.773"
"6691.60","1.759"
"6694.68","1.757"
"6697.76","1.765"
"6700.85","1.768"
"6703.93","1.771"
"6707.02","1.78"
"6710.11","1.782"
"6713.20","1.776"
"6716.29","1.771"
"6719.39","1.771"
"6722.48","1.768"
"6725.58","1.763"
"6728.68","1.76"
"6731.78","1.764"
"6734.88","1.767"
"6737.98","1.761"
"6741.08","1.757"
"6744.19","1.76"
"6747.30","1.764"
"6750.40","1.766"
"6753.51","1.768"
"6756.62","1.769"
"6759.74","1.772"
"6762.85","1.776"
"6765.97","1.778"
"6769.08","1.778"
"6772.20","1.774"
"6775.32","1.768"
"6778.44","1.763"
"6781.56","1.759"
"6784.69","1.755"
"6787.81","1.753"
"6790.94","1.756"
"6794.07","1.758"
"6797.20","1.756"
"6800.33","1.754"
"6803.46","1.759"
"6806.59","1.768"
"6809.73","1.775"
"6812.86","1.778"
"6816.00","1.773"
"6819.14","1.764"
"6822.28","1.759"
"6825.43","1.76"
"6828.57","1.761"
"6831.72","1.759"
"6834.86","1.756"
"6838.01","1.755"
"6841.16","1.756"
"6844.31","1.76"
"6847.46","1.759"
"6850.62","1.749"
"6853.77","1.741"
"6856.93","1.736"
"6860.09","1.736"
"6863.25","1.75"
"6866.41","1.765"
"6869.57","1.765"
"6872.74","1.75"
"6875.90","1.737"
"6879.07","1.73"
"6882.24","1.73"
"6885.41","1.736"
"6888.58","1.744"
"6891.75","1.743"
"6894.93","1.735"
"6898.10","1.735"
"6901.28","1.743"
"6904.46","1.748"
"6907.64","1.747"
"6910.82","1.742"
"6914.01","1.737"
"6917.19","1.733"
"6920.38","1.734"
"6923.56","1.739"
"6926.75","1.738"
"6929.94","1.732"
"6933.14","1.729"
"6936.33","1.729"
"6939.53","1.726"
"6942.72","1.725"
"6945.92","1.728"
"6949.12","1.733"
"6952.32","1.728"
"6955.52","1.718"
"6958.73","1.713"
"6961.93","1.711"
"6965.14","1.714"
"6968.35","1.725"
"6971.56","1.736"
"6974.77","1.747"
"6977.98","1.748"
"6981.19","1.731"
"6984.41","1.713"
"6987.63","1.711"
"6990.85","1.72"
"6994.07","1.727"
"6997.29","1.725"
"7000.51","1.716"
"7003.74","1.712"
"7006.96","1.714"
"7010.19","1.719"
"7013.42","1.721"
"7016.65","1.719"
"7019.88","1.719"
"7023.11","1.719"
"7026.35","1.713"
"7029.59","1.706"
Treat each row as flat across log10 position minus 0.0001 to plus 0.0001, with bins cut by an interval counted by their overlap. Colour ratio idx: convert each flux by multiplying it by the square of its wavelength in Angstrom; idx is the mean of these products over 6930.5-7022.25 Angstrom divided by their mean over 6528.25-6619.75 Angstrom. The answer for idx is 1.09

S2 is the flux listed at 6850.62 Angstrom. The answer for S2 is 1.749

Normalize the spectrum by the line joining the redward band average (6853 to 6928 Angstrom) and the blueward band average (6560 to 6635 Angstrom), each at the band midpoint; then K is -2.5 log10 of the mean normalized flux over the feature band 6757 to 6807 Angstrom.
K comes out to -0.01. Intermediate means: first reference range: 1.78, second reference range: 1.74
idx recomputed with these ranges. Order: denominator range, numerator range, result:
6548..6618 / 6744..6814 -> 1.06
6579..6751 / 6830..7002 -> 1.05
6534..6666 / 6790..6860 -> 1.05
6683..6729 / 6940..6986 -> 1.05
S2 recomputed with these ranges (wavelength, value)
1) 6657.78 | 1.795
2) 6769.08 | 1.778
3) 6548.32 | 1.806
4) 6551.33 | 1.811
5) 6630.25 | 1.783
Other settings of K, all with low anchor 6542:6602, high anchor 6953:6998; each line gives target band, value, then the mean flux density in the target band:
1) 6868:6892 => 0.00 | 1.74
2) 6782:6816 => -0.01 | 1.76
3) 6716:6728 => -0.01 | 1.77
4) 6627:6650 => -0.01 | 1.78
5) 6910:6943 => 0.00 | 1.73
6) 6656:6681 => -0.02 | 1.79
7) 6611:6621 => -0.02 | 1.8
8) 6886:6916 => -0.01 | 1.74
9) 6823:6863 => -0.01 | 1.75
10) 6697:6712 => -0.01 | 1.77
